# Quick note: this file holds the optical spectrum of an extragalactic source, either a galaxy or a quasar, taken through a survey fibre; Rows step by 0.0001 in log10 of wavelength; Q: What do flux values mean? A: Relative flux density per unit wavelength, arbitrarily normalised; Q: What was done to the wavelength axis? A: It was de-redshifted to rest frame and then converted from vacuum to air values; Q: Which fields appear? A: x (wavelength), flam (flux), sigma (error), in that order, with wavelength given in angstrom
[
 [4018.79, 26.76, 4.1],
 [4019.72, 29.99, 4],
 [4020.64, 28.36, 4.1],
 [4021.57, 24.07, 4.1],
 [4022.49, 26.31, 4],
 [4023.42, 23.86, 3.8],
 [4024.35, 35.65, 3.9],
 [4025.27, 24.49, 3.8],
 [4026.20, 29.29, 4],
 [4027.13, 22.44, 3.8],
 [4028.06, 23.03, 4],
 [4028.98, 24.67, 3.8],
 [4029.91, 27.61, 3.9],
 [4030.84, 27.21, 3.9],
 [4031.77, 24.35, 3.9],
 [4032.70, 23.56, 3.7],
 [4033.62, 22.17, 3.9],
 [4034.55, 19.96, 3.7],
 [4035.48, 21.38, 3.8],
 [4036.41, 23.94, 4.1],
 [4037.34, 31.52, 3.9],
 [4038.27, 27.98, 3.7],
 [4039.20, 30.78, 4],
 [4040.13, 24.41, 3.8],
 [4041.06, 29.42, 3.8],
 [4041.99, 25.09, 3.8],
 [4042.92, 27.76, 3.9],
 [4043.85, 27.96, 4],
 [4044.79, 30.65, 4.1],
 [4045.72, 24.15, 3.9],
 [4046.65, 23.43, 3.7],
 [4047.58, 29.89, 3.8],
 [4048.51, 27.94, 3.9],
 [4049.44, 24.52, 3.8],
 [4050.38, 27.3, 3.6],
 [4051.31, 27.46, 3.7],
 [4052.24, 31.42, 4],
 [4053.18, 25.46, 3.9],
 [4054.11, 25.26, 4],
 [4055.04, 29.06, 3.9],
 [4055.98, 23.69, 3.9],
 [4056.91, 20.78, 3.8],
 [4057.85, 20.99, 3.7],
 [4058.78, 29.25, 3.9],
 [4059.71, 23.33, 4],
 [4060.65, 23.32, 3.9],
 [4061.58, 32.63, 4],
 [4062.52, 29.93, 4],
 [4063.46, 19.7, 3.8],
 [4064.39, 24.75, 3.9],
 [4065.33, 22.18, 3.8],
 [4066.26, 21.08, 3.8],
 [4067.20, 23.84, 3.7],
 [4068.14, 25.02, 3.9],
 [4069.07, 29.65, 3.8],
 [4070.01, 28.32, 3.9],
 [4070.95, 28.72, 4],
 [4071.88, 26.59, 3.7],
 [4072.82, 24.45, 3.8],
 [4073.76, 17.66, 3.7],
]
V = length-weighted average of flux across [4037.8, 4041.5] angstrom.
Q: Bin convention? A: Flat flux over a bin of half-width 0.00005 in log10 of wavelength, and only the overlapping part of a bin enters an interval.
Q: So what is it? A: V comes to 28.1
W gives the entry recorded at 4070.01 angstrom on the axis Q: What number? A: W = 28.32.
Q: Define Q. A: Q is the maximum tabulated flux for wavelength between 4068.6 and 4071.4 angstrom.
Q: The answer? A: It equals 29.65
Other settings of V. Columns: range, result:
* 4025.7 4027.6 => 25.7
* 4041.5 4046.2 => 27.1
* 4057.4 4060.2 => 24.6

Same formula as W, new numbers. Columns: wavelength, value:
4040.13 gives 24.41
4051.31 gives 27.46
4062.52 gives 29.93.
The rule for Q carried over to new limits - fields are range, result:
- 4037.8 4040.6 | 30.78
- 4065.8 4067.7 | 23.84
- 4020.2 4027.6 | 35.65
